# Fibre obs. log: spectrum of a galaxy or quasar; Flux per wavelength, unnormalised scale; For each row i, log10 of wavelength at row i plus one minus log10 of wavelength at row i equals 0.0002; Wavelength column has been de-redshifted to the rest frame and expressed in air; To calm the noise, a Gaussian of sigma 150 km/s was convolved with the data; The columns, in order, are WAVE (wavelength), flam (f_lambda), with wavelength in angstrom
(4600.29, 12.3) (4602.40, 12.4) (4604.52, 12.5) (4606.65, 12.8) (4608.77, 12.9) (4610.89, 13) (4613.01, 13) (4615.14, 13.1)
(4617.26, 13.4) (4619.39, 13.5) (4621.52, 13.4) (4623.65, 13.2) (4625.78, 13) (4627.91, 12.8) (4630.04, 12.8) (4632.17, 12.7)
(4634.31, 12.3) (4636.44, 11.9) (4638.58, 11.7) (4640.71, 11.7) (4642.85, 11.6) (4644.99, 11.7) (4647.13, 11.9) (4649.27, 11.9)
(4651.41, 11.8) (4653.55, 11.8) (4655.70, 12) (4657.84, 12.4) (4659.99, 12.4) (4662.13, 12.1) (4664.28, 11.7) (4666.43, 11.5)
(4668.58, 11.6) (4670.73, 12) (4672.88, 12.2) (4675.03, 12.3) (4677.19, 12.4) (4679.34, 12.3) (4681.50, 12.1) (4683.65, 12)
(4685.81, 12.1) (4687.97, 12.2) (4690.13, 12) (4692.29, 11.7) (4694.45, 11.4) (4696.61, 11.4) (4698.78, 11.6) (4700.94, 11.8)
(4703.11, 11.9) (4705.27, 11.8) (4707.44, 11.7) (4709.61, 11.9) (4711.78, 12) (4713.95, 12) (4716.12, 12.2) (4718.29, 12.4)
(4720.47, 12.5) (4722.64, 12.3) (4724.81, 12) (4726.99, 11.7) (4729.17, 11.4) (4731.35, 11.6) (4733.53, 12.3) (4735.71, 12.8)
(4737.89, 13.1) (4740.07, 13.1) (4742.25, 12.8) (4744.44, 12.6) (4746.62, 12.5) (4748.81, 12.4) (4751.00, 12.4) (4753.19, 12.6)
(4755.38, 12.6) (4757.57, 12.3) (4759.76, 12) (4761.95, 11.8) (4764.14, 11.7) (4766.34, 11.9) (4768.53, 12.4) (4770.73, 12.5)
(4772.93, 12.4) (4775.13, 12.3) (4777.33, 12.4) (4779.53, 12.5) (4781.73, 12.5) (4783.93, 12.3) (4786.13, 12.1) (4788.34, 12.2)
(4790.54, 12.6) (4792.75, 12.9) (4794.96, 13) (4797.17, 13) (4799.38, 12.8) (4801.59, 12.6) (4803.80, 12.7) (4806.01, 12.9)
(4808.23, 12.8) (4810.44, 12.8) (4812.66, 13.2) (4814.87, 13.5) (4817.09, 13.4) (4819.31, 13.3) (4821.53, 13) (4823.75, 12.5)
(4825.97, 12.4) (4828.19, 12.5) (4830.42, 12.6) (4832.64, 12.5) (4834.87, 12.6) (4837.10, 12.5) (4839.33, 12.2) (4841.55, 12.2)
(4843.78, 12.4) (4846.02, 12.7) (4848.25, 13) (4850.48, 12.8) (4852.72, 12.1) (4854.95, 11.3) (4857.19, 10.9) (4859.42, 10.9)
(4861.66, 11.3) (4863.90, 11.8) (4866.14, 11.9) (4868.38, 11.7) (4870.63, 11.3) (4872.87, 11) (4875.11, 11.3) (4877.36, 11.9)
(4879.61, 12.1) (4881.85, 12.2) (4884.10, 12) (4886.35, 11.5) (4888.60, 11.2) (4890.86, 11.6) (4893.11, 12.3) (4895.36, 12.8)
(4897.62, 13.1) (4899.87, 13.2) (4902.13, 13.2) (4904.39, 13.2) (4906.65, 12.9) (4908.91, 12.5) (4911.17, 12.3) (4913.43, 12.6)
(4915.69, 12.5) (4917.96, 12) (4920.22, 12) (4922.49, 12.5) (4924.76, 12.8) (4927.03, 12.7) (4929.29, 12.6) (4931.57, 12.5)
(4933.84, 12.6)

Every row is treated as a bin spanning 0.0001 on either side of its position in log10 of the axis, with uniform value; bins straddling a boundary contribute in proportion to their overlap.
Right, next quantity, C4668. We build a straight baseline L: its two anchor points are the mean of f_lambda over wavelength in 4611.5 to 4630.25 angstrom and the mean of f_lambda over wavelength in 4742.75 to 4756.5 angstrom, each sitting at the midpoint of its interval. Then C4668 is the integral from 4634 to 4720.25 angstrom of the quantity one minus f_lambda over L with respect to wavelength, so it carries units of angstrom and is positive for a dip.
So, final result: 6.3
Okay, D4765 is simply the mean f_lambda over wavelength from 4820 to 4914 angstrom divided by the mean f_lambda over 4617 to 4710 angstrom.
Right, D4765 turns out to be 1.0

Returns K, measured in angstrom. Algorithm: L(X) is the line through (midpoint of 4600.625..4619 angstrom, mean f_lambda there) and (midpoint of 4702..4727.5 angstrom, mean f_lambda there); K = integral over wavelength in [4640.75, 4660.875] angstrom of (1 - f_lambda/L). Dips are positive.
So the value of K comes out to 1.0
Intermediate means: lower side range 12.9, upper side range 12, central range 11.9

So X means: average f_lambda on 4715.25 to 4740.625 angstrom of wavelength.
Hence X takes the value 12.3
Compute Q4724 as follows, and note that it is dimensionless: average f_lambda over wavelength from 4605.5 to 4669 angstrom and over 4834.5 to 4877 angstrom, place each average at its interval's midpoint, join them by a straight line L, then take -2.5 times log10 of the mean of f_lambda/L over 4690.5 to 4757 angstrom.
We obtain 0.003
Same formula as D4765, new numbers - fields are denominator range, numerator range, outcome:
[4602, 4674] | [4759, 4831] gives 1.02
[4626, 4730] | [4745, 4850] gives 1.05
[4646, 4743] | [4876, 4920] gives 1.03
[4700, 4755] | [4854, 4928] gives 0.99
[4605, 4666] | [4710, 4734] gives 0.97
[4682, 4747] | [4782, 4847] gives 1.05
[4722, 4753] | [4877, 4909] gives 1.00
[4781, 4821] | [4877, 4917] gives 0.97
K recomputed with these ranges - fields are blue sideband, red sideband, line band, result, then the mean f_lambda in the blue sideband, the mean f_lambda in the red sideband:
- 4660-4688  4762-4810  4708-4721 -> 0.1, 12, 12.5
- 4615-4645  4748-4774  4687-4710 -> 1.2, 12.6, 12.2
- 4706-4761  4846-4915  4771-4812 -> -1.4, 12.3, 12.1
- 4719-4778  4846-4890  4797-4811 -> -0.9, 12.3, 11.7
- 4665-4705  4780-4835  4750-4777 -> 0.4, 11.9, 12.7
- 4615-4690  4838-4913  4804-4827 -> -1.6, 12.3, 12.1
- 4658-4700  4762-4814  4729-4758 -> -0.5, 12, 12.5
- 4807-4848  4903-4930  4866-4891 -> 2.0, 12.7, 12.6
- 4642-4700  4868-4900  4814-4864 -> -1.9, 11.9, 11.9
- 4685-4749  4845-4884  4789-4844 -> -4.0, 12.1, 11.8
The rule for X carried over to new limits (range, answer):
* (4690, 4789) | 12.2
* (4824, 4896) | 12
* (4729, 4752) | 12.5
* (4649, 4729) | 12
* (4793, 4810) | 12.8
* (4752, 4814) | 12.5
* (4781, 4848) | 12.7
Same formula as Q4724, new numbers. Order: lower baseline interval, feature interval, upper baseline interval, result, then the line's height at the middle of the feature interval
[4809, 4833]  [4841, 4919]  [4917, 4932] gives 0.05 mag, 12.6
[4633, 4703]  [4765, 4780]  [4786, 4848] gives 0.01 mag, 12.5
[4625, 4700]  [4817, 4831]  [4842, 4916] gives -0.06 mag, 12.1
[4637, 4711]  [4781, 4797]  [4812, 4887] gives -0.04 mag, 12.1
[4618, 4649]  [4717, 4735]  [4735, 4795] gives 0.04 mag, 12.4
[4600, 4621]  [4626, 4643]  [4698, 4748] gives 0.04 mag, 12.8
